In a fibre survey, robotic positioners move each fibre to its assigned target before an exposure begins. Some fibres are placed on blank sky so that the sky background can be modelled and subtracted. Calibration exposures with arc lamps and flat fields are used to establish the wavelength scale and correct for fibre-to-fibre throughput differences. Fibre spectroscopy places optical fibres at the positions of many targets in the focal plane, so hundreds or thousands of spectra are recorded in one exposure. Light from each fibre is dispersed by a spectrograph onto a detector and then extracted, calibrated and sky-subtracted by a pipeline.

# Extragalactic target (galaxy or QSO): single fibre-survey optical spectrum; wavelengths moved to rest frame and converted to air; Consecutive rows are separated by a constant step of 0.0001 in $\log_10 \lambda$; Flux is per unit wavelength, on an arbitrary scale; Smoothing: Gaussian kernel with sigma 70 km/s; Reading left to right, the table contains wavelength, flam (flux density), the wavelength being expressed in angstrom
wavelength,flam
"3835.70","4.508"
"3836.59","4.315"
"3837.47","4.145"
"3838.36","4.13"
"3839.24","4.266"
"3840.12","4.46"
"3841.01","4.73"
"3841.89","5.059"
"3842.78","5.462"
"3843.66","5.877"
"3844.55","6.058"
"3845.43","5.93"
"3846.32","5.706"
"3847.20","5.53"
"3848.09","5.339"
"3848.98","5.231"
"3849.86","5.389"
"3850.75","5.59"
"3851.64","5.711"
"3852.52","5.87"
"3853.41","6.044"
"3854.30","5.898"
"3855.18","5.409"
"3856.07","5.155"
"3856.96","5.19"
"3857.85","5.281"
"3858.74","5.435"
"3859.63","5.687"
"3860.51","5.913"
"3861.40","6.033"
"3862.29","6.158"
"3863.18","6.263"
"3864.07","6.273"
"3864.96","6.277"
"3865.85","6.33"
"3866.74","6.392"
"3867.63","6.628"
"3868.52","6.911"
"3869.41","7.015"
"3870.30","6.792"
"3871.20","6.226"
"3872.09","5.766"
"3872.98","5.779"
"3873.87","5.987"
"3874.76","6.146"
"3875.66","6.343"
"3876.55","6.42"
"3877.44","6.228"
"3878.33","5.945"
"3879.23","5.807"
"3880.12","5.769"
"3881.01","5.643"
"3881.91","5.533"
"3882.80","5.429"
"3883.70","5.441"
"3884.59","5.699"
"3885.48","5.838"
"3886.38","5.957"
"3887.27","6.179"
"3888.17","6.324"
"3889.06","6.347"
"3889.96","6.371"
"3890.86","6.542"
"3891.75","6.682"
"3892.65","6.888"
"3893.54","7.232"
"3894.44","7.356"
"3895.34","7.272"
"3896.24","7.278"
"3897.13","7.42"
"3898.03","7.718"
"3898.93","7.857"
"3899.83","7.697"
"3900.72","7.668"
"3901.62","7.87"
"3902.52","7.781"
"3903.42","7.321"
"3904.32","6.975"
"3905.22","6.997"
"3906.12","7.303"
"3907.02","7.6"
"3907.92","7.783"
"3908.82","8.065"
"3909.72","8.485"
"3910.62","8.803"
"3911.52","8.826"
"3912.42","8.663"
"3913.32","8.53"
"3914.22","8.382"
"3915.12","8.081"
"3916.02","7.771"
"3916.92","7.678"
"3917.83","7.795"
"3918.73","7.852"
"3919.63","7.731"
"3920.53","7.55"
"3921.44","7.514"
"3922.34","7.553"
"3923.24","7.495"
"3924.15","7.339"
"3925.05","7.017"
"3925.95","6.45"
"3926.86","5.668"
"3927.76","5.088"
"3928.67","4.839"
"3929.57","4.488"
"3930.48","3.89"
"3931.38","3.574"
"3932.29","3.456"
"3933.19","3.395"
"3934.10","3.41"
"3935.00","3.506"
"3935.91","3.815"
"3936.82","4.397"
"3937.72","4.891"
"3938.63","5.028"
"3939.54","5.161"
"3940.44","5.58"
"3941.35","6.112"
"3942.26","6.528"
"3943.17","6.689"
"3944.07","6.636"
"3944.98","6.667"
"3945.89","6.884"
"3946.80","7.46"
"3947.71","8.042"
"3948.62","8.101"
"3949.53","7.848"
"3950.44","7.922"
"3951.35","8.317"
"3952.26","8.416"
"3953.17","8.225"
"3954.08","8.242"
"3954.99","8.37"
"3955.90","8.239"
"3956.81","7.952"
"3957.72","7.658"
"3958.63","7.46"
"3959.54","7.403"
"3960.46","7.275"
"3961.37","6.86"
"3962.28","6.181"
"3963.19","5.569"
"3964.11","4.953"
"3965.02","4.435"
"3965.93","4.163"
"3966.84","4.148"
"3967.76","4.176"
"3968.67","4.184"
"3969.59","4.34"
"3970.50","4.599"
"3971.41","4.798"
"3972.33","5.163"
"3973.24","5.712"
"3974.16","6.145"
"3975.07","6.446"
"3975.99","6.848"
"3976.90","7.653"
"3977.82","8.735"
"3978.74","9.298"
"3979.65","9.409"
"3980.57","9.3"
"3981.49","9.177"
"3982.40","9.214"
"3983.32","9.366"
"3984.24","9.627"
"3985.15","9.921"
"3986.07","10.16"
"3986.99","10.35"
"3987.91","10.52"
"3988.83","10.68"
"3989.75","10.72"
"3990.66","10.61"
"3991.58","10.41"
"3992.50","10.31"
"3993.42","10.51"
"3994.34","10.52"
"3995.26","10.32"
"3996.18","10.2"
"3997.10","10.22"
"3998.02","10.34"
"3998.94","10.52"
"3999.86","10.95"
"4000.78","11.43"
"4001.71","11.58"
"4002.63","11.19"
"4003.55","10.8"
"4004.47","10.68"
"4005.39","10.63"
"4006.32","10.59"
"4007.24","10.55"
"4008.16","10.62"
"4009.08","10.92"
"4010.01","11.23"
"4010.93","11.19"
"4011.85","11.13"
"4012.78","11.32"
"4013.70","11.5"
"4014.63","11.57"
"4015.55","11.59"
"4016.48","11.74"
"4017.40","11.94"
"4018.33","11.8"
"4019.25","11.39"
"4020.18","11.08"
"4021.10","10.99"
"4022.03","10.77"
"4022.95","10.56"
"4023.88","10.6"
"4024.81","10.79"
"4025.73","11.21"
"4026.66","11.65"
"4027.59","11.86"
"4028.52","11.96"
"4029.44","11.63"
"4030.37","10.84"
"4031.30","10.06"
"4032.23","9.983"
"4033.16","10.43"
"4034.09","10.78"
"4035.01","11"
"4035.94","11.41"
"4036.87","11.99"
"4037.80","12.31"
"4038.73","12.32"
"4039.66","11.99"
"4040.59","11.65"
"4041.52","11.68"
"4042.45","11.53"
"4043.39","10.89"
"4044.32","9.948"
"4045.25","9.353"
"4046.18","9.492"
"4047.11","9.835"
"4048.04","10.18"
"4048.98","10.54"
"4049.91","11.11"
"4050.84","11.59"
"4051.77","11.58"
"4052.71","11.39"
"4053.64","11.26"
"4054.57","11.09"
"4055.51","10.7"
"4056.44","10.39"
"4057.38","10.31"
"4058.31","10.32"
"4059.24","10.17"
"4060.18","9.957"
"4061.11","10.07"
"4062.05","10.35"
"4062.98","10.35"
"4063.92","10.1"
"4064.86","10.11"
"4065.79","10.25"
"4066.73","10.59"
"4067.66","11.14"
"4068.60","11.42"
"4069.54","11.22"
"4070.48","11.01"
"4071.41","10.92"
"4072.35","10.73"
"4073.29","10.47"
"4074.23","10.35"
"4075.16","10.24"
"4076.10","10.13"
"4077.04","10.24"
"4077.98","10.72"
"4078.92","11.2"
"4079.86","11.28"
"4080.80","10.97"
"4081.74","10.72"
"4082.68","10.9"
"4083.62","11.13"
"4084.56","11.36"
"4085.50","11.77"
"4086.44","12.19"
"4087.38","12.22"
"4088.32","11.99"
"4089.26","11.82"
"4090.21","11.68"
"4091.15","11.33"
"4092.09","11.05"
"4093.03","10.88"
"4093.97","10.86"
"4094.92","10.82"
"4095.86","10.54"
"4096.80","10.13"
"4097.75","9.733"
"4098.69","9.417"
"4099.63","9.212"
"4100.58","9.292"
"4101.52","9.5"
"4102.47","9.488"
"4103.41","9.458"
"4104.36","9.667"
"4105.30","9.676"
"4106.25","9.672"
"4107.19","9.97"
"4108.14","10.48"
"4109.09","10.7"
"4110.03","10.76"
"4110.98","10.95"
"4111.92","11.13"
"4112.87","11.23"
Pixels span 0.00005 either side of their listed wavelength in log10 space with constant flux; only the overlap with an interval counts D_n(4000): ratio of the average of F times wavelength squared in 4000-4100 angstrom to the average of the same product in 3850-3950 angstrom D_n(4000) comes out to 1.8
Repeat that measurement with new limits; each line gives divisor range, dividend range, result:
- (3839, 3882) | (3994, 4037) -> 2.05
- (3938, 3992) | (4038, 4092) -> 1.55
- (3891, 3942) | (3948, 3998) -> 1.23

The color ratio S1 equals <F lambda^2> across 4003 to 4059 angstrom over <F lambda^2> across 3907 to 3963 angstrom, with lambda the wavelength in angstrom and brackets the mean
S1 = 1.7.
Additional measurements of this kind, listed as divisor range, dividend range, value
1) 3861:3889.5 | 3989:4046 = 1.93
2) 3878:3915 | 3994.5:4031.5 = 1.66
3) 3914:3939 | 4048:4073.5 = 1.94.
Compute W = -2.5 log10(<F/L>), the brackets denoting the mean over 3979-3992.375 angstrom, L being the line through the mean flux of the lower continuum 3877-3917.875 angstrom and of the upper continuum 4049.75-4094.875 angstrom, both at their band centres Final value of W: -0.11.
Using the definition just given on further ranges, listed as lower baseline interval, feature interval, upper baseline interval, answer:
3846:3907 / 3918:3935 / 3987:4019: 0.365 mag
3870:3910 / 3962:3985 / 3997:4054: 0.389 mag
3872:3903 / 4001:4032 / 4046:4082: -0.170 mag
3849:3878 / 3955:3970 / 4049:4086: 0.348 mag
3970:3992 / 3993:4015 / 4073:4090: -0.188 mag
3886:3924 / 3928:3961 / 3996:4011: 0.380 mag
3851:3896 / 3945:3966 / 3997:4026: 0.236 mag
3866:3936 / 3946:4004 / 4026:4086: 0.057 mag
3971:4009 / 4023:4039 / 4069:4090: -0.093 mag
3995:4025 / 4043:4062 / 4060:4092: 0.045 mag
